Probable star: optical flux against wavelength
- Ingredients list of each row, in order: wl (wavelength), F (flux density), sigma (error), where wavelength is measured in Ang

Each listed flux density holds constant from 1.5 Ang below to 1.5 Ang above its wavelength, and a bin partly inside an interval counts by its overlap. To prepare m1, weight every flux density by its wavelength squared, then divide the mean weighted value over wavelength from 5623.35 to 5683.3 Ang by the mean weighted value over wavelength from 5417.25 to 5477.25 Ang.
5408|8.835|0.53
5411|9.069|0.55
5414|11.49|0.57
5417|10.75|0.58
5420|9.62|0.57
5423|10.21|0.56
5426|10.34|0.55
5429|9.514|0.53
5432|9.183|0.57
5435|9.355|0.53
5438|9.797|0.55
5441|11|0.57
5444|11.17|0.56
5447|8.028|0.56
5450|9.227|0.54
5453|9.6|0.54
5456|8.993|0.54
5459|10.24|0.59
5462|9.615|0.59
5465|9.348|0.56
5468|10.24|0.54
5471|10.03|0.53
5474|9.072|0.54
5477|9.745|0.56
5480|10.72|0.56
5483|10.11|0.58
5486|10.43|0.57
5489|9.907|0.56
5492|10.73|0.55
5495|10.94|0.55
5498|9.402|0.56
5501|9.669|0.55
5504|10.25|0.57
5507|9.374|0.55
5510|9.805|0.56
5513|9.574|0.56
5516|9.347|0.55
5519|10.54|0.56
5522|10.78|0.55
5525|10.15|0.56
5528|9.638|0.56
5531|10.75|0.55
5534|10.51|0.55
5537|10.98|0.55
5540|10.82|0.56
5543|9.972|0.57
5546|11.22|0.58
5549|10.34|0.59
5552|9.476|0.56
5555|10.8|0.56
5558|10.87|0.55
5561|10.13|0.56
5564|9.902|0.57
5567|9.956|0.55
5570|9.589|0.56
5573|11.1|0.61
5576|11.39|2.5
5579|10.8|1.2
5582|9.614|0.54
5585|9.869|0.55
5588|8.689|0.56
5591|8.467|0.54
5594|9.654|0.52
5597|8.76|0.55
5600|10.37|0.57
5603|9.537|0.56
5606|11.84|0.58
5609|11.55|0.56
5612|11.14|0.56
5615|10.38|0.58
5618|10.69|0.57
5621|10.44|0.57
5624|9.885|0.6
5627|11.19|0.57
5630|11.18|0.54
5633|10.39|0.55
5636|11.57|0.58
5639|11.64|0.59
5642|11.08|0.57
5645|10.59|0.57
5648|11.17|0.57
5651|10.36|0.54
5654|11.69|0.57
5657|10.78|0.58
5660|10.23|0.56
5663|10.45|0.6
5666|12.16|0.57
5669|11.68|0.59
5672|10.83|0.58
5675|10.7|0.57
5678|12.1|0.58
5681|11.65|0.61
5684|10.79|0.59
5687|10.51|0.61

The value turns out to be 1.23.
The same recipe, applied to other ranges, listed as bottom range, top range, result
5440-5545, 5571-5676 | 1.11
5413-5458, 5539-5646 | 1.12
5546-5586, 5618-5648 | 1.08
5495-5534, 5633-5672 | 1.16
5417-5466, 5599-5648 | 1.19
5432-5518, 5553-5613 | 1.08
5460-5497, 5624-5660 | 1.16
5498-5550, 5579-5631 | 1.03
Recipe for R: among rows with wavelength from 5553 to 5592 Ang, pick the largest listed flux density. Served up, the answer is 11.39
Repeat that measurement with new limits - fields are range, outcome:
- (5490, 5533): 10.94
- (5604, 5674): 12.16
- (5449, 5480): 10.72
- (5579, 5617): 11.84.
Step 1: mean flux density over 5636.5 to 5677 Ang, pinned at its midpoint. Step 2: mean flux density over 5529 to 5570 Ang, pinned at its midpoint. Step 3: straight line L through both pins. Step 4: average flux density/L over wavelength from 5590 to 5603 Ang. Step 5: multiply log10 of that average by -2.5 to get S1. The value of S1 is 0.14 mag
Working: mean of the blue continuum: 10.4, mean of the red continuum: 11.1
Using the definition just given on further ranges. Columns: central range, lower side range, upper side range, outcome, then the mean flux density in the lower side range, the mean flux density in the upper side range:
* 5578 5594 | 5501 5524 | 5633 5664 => 0.110 mag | 9.94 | 10.9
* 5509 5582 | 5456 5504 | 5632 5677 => 0.005 mag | 9.99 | 11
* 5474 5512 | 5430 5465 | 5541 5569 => -0.014 mag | 9.64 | 10.3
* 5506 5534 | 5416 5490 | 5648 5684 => 0.023 mag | 9.84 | 11.1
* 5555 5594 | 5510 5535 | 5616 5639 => 0.044 mag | 10.1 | 10.8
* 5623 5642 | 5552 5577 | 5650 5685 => -0.013 mag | 10.4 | 11.1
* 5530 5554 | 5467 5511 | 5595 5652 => -0.022 mag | 10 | 10.7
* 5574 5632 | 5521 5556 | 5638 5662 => 0.044 mag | 10.4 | 10.9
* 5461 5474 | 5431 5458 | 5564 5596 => -0.008 mag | 9.61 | 9.89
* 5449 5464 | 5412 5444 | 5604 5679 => 0.080 mag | 10.2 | 11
